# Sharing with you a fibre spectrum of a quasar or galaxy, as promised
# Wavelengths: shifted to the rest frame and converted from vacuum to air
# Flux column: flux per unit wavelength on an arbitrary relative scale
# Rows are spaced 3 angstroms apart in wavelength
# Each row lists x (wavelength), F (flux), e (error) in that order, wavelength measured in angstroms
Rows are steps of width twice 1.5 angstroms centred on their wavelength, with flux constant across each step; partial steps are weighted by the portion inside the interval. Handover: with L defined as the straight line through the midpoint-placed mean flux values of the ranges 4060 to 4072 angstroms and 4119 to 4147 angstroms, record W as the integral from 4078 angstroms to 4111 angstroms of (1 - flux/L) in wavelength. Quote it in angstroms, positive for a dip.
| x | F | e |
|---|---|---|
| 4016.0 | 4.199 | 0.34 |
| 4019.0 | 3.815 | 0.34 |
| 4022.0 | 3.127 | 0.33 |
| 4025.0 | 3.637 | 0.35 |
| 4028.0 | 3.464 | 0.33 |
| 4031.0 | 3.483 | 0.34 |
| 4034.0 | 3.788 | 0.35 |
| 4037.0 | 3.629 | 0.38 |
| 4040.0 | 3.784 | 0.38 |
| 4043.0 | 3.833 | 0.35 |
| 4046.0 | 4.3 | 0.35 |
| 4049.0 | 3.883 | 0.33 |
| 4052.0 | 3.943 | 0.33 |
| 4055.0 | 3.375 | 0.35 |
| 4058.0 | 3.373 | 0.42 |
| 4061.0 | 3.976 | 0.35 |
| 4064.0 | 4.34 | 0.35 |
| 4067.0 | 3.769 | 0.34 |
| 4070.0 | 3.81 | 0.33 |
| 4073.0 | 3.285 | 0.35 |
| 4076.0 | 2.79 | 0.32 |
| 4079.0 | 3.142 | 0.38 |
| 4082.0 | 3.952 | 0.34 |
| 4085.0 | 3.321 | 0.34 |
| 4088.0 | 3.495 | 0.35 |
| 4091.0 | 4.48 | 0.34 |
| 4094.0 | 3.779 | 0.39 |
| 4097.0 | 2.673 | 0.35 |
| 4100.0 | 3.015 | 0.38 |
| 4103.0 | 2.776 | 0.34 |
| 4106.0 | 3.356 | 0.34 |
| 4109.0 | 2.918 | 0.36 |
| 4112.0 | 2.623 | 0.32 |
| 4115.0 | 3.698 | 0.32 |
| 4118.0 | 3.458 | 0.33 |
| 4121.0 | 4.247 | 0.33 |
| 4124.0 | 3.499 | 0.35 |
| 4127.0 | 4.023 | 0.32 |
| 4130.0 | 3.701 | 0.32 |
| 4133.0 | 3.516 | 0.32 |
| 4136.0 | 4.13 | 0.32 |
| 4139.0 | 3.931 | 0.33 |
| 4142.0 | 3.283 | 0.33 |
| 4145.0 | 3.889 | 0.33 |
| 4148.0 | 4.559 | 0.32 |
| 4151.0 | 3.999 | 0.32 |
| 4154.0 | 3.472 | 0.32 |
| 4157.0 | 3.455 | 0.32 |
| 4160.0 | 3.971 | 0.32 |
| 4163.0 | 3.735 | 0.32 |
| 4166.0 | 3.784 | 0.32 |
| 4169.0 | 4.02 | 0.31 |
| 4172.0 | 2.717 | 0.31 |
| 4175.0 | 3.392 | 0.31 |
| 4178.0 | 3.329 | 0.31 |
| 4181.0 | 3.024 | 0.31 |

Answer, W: 4.6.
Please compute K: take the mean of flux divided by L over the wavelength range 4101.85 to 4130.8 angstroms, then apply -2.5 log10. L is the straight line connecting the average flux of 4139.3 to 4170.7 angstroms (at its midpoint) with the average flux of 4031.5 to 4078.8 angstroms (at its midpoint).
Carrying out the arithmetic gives 0.103 mag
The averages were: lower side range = 3.7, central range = 3.43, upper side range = 3.81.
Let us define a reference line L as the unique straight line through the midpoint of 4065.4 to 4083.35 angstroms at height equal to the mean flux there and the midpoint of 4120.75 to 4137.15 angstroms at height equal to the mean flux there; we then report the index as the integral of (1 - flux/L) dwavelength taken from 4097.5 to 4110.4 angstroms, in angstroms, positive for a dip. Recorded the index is 2.3 angstroms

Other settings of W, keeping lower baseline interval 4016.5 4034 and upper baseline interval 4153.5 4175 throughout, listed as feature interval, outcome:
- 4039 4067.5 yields -2.31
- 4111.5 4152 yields -2.23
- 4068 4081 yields 0.99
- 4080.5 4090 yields -0.16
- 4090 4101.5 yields 0.43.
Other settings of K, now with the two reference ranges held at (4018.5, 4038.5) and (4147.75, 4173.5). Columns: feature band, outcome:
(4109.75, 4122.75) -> 0.06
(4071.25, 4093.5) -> 0.03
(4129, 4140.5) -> -0.04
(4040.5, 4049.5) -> -0.12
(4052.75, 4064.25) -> -0.04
